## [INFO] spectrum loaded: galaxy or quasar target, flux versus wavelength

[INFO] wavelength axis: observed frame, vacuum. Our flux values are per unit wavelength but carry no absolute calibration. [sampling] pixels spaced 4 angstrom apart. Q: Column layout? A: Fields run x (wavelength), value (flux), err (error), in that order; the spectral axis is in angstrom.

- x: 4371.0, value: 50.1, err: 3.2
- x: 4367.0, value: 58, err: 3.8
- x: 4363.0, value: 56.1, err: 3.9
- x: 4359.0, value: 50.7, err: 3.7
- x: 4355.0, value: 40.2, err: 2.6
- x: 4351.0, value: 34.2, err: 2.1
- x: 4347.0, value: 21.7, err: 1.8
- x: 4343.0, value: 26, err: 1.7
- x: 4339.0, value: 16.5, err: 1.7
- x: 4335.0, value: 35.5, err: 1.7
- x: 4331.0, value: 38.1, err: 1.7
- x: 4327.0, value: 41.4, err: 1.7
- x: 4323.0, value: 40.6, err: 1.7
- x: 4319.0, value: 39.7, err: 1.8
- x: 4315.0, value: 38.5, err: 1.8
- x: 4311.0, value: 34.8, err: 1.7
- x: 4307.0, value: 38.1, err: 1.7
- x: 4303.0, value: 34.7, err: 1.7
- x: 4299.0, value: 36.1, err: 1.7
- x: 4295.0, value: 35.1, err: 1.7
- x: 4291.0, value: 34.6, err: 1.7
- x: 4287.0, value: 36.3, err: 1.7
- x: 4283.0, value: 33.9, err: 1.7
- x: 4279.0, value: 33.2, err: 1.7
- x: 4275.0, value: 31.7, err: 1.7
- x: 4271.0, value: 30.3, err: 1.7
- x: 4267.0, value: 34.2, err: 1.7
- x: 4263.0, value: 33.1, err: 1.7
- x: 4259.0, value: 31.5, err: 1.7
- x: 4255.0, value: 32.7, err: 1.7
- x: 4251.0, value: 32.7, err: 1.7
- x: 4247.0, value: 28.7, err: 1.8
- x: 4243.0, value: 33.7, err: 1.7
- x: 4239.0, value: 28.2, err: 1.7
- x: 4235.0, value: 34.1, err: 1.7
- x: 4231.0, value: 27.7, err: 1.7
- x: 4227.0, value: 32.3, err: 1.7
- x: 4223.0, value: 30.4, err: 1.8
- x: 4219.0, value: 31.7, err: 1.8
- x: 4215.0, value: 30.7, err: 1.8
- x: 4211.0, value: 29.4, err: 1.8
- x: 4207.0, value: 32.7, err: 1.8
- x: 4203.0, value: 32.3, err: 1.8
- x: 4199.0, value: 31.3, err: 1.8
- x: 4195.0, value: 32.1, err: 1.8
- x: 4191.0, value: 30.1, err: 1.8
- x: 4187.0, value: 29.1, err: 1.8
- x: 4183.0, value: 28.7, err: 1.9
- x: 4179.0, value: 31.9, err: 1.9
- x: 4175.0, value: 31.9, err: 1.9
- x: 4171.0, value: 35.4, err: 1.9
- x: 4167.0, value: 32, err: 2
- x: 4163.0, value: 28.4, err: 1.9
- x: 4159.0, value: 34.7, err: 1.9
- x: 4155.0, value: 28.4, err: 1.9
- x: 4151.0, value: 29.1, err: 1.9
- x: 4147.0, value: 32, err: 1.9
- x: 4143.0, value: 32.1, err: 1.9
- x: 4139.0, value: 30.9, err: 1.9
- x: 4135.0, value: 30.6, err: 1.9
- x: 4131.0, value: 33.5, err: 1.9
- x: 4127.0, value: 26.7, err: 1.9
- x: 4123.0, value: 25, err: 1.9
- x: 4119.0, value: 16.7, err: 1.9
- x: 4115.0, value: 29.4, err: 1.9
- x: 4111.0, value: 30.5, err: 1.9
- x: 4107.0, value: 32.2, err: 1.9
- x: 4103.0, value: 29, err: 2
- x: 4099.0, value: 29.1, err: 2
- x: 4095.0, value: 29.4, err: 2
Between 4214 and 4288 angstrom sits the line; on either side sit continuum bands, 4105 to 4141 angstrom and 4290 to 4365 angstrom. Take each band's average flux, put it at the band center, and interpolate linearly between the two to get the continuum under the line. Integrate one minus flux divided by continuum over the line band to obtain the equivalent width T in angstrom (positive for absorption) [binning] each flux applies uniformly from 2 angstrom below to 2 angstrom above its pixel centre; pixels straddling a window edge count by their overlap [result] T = 3.4 angstrom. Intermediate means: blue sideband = 28.4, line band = 31.9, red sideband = 36.5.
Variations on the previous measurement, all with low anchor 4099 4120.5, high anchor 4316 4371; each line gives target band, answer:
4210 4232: 1.7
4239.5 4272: 2.6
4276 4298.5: 1.0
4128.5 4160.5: -1.9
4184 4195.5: 0.6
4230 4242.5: 1.2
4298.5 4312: 0.4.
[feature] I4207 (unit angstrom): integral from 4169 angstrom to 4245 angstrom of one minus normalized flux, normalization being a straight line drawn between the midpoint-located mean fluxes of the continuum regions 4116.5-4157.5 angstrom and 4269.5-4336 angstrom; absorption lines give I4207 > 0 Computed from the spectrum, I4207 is 1.1 angstrom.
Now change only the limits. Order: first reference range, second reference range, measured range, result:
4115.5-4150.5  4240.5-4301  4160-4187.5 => -1.3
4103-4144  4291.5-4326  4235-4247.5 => 1.1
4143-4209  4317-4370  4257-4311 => 2.9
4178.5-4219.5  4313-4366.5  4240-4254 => 0.7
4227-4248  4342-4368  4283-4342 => 2.6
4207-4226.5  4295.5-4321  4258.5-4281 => 1.3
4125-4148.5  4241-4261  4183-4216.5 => 0.7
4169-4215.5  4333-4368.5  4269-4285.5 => 1.0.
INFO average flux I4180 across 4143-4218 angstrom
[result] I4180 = 31.2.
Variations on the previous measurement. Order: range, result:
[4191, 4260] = 31.3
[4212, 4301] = 32.4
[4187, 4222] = 31.1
